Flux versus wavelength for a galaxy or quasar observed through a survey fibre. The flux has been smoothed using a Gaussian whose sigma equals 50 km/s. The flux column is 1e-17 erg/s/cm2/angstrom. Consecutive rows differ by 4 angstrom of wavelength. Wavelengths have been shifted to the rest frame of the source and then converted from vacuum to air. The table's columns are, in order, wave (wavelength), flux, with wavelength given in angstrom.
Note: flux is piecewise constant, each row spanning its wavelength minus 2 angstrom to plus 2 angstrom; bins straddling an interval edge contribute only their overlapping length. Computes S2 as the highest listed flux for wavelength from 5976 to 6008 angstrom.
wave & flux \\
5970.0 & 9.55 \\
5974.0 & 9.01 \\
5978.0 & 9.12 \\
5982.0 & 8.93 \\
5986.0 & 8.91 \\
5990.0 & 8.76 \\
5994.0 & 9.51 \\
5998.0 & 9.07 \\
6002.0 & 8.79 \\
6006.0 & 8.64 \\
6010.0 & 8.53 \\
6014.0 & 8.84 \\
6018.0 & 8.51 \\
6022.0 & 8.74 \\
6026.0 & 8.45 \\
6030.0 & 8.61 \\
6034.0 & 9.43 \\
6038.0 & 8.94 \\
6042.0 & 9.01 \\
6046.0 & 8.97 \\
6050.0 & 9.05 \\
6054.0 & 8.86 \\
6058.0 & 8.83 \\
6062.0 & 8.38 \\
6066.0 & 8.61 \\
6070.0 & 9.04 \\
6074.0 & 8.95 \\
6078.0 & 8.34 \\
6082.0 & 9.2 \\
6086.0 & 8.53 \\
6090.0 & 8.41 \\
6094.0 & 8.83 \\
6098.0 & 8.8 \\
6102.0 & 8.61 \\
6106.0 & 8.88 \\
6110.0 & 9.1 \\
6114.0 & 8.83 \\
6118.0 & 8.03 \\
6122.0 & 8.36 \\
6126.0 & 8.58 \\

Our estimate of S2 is 9.51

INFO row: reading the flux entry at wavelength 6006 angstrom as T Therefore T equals 8.64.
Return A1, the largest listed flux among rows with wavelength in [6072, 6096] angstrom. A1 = 9.2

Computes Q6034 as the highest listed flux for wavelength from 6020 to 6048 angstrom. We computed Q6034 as 9.43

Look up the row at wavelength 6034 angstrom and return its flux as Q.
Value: 9.43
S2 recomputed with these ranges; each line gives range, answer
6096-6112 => 9.1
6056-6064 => 8.83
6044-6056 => 9.05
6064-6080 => 9.04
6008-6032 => 8.84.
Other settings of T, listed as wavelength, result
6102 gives 8.61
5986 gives 8.91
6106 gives 8.88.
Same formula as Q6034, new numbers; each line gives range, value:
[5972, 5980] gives 9.12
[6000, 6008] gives 8.79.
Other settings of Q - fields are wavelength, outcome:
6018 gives 8.51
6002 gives 8.79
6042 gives 9.01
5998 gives 9.07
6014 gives 8.84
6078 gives 8.34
